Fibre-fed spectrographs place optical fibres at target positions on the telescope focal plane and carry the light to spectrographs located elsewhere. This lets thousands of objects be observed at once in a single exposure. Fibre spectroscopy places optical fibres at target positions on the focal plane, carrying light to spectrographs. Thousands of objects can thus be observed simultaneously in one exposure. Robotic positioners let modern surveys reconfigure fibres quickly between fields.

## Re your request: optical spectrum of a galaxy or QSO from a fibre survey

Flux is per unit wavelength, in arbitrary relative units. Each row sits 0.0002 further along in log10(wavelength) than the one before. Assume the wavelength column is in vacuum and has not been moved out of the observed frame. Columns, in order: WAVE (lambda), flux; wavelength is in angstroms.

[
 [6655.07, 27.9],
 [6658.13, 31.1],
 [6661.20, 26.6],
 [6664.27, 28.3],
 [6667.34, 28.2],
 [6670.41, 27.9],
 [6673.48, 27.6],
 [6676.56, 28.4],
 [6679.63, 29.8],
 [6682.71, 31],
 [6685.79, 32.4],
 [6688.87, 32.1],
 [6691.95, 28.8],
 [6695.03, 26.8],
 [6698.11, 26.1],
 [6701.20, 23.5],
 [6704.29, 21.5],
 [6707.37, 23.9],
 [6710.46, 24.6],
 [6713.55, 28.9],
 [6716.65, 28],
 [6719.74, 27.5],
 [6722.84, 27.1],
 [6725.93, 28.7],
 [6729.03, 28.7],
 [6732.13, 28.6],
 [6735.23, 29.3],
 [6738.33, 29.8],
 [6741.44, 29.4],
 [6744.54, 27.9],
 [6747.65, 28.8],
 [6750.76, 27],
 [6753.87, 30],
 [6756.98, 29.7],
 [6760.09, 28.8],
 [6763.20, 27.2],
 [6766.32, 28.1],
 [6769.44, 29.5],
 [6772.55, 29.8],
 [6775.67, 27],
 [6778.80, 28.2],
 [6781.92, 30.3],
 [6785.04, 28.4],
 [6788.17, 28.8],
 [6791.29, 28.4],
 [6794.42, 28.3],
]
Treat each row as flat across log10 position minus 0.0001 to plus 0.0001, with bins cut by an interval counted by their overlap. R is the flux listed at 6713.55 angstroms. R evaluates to 28.9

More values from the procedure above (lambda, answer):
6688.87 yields 32.1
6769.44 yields 29.5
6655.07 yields 27.9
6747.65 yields 28.8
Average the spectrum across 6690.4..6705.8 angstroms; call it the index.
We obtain 25.4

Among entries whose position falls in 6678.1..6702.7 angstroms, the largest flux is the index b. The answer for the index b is 32.4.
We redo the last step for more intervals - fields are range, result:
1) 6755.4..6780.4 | 29.8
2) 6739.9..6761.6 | 30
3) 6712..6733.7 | 28.9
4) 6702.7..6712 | 24.6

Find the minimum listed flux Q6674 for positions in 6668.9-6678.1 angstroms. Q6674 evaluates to 27.6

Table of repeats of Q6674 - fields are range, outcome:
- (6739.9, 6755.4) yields 27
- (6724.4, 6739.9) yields 28.6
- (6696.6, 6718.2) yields 21.5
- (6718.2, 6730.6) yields 27.1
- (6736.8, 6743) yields 29.4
